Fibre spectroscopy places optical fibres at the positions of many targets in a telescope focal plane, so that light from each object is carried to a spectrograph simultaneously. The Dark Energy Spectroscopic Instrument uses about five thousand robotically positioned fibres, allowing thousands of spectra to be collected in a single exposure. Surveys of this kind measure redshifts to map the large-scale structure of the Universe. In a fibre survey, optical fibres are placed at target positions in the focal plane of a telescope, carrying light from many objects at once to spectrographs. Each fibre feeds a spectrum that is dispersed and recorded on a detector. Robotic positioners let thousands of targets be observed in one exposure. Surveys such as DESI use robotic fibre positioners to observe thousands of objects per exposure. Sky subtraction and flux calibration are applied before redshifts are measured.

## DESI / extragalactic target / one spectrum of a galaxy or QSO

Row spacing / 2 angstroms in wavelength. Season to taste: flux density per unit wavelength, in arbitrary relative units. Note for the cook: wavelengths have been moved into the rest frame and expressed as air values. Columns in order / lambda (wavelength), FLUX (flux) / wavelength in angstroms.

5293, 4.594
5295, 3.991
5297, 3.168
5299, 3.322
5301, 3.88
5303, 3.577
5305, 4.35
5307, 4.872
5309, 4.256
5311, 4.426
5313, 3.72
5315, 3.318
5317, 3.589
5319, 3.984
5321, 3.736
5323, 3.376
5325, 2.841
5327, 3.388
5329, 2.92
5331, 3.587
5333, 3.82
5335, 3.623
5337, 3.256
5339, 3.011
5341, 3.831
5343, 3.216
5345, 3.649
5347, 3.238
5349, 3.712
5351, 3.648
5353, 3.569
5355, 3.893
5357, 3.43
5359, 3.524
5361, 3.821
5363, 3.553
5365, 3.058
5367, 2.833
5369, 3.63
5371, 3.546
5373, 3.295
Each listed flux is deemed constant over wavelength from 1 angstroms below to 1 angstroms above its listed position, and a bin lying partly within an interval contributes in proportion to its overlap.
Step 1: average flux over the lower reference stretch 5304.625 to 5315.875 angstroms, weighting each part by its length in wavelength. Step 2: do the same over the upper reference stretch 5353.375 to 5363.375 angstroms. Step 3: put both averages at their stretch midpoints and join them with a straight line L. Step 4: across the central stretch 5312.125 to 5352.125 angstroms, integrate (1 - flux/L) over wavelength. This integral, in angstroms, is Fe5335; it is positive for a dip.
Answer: 4.6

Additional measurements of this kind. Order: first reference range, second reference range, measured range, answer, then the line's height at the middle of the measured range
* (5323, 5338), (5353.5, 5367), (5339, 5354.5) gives -0.4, 3.43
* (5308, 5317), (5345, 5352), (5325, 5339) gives 1.3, 3.71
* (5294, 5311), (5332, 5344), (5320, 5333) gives 1.0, 3.62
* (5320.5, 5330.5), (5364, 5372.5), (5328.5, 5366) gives -2.8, 3.26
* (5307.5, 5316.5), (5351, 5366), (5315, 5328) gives 1.4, 3.88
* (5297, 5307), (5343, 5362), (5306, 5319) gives -0.8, 3.78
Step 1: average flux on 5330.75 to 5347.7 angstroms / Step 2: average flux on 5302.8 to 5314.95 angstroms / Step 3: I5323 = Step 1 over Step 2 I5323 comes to 0.83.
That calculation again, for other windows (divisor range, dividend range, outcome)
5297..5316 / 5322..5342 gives 0.86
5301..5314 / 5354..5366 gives 0.85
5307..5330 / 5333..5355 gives 0.96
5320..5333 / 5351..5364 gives 1.09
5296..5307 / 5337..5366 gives 0.93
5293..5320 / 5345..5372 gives 0.90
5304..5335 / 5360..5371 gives 0.91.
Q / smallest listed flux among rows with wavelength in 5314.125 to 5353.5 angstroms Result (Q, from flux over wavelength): 2.841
